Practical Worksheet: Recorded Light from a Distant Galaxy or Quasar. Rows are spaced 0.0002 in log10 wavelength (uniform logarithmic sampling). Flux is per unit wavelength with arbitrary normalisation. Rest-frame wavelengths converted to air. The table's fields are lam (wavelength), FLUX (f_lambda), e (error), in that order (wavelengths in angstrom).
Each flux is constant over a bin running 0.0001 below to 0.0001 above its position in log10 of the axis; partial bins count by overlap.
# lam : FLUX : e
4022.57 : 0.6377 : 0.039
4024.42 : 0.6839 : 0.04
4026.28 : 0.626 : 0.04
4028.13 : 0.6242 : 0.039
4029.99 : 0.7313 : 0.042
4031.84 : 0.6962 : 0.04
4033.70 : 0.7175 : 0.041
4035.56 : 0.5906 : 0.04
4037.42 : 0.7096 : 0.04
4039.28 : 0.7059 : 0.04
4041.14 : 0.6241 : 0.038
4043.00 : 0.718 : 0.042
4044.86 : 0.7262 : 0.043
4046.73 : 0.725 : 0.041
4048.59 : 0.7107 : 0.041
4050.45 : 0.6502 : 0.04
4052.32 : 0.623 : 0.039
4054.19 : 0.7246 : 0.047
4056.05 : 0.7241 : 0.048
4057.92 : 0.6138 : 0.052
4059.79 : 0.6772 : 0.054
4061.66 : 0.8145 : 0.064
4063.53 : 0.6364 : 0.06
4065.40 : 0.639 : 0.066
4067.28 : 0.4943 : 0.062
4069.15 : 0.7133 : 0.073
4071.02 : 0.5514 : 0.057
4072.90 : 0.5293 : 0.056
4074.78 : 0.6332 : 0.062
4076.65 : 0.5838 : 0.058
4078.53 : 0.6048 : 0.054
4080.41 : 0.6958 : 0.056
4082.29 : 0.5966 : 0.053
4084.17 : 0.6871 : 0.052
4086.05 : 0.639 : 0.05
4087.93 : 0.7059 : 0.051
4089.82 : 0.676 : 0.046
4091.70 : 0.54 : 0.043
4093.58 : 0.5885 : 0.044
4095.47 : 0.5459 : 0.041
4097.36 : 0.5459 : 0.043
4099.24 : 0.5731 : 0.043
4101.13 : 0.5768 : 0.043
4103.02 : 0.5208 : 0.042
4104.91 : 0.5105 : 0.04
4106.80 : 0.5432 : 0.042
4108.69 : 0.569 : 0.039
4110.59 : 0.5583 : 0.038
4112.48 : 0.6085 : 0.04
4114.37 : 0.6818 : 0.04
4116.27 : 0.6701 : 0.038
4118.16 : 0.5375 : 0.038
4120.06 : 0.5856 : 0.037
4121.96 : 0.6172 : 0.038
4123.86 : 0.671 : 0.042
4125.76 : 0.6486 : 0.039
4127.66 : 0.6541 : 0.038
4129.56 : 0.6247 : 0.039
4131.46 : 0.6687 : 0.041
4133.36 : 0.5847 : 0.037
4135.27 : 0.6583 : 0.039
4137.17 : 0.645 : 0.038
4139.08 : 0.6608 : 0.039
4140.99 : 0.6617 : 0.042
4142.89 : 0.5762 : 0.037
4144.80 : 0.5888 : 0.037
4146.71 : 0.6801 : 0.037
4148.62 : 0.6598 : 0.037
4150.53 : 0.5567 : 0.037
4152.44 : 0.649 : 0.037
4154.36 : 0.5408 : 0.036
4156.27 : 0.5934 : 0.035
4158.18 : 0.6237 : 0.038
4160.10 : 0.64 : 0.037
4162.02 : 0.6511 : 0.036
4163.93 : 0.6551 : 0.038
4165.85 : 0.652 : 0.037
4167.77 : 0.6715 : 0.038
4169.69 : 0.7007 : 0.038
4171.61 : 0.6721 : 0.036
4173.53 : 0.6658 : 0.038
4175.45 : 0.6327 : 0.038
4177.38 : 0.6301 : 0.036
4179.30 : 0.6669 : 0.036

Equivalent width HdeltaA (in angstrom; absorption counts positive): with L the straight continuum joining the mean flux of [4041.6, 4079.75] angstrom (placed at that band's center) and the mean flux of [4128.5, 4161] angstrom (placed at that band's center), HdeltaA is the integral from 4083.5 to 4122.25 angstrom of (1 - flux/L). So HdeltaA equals 2.8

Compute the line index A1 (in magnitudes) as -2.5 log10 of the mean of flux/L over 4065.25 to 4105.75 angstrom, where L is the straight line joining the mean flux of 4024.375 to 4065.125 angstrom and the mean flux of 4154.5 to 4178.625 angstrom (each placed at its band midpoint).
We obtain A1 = 0.127 mag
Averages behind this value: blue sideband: 0.684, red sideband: 0.646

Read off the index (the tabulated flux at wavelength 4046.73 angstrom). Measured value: 0.725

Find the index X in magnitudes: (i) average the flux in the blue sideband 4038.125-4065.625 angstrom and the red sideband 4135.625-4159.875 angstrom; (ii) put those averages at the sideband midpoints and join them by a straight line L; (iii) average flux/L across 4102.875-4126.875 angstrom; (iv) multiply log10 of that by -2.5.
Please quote 0.08 mag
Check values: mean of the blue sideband 0.689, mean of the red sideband 0.621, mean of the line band 0.597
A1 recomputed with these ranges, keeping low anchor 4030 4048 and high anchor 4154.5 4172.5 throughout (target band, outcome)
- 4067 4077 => 0.15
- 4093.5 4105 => 0.21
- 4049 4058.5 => 0.02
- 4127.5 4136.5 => 0.03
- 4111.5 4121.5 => 0.08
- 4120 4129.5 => 0.04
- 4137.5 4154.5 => 0.05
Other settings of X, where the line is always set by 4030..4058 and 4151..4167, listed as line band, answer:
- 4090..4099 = 0.16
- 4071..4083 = 0.11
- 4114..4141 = 0.01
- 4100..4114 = 0.16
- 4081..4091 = 0.01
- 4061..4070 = 0.04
